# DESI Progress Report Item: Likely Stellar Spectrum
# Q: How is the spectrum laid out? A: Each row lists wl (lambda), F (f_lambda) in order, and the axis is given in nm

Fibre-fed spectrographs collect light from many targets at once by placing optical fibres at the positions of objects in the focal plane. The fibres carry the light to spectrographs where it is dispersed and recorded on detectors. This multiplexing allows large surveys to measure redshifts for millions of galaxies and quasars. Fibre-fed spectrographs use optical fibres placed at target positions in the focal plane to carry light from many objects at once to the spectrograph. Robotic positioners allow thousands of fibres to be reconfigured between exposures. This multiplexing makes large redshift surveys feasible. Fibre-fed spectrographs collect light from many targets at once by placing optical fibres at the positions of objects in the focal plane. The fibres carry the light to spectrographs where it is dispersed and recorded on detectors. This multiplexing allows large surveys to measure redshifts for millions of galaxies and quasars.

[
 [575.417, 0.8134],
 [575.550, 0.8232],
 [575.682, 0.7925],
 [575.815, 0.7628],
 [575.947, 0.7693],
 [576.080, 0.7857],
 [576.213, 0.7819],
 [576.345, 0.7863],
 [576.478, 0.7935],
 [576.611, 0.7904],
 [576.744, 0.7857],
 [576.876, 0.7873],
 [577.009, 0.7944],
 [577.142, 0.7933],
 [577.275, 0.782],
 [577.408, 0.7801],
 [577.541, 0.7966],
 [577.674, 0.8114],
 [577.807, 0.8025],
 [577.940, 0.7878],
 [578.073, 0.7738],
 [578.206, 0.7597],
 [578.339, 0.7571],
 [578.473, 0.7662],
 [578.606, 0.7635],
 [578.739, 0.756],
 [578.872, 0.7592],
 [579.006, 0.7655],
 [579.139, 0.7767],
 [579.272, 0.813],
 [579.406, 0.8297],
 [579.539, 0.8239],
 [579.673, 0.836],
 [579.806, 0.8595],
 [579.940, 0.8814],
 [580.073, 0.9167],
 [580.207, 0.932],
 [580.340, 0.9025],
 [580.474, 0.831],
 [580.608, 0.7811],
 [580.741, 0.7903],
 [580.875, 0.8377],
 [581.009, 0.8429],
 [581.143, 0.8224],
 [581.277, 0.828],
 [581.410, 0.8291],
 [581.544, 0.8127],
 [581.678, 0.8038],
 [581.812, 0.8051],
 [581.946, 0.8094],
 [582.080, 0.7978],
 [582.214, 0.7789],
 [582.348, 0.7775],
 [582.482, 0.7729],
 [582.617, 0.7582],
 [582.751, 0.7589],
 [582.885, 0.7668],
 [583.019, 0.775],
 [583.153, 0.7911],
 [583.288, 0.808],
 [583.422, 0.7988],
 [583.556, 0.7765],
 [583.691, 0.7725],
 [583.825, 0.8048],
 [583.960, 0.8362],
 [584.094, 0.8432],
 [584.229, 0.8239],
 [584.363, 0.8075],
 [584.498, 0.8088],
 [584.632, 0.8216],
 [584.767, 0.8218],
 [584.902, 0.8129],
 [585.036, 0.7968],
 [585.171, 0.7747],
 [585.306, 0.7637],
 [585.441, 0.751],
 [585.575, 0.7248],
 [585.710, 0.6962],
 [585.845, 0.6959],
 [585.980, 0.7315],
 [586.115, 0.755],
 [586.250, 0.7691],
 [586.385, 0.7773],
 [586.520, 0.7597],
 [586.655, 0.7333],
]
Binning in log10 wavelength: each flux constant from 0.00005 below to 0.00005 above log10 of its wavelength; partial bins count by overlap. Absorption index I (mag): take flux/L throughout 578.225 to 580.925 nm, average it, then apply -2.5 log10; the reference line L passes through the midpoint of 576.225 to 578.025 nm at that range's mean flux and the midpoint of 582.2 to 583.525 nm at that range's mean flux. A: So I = -0.04 mag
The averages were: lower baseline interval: 0.791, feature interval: 0.818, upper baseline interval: 0.779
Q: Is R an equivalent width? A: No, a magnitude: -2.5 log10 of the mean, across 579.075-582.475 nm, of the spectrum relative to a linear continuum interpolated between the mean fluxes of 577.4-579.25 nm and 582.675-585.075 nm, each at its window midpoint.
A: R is -0.055 mag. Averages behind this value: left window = 0.776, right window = 0.802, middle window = 0.828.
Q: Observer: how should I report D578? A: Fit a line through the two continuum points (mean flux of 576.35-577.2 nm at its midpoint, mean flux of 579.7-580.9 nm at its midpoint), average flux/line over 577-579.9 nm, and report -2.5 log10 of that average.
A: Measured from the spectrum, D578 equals 0.04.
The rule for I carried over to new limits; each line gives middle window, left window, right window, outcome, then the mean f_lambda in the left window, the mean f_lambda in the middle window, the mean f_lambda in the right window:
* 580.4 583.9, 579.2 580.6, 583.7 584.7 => 0.05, 0.859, 0.797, 0.818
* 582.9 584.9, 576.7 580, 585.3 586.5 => -0.07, 0.794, 0.805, 0.74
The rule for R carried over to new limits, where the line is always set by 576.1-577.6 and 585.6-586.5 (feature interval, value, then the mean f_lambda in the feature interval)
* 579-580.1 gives -0.08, 0.835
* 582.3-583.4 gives -0.03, 0.777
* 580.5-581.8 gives -0.07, 0.817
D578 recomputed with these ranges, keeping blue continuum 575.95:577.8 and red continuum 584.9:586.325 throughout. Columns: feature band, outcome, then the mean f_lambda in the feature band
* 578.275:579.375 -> 0.013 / 0.771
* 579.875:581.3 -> -0.106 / 0.852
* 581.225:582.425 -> -0.052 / 0.805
